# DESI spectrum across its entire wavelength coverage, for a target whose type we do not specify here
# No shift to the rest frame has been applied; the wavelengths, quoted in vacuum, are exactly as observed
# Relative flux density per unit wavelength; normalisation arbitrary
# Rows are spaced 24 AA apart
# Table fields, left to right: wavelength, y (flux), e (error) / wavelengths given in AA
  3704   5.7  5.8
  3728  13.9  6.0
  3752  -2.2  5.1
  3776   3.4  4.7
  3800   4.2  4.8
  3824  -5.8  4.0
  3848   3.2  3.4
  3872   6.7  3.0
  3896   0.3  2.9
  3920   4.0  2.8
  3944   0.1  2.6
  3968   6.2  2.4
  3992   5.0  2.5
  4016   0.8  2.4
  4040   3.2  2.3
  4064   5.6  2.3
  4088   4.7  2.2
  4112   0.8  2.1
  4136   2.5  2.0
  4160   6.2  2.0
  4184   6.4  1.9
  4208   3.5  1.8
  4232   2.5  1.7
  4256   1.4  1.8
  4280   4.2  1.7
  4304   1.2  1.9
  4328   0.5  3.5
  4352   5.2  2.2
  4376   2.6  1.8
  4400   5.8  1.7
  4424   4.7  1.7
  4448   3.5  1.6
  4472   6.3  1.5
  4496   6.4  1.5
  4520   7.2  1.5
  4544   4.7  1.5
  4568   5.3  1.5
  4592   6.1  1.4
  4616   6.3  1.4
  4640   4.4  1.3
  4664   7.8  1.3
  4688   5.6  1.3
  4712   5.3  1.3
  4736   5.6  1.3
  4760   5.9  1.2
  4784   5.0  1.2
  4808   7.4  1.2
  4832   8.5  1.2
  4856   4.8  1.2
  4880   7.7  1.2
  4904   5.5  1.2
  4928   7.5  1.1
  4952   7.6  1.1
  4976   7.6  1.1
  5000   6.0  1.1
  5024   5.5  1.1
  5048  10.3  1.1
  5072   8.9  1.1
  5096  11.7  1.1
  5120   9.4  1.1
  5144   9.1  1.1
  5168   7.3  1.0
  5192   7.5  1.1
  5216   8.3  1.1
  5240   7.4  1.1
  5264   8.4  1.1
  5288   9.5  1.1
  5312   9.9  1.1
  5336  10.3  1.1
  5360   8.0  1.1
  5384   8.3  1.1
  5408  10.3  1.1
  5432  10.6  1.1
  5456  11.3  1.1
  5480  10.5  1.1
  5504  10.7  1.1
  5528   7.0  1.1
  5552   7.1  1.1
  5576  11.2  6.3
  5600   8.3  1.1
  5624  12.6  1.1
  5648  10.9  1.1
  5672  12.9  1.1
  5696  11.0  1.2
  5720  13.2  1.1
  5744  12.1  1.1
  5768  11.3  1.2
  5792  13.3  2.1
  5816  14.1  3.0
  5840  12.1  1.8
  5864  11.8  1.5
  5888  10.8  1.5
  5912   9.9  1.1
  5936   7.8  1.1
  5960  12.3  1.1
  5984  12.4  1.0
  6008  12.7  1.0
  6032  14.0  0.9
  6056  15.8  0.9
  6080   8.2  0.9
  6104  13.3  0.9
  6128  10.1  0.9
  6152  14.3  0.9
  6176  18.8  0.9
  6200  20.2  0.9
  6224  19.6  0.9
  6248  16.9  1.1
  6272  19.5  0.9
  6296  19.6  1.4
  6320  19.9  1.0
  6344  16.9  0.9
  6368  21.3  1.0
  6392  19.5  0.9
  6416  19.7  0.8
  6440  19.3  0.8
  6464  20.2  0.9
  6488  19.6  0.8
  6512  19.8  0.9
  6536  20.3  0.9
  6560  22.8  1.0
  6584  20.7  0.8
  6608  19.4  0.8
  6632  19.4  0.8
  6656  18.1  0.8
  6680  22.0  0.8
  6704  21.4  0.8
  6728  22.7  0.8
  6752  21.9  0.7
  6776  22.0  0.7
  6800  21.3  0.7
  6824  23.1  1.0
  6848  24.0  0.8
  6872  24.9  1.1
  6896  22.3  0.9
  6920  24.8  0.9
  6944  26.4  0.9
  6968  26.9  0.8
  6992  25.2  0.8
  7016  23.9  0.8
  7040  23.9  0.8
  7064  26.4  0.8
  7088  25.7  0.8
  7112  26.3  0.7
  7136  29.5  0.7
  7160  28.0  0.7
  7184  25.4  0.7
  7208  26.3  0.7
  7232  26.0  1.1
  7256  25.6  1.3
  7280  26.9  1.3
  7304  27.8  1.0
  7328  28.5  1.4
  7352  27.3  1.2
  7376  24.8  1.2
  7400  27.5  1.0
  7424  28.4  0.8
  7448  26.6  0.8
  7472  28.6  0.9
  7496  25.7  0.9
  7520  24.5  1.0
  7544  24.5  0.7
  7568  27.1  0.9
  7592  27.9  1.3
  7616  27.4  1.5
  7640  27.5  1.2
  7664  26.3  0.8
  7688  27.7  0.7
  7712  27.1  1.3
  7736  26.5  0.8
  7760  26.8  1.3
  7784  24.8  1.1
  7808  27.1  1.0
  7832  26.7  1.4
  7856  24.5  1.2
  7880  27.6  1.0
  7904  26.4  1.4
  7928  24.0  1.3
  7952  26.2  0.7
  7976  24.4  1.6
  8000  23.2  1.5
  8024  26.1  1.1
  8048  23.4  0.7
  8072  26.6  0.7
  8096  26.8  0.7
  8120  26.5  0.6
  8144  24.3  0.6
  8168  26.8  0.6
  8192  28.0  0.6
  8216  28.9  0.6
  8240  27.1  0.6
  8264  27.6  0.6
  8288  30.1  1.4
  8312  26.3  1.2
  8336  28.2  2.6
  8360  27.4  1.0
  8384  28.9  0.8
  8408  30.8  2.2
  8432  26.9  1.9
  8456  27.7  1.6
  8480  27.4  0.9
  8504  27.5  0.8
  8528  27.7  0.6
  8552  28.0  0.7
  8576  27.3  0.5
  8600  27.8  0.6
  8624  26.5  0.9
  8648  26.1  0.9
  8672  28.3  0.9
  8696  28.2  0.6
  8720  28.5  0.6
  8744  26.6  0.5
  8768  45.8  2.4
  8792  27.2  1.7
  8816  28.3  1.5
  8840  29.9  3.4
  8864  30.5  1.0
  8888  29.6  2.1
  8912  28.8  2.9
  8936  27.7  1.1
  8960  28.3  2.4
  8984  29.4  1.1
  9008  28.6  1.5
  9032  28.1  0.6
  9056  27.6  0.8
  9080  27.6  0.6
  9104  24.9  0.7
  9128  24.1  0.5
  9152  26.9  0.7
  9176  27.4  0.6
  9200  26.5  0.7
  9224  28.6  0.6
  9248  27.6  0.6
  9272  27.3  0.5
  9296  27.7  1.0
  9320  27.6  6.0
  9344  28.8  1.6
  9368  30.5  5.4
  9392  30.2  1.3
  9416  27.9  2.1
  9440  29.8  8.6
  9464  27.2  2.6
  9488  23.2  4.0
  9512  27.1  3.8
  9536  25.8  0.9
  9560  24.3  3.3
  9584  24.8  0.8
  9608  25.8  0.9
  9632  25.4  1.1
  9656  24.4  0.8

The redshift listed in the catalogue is 0.55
